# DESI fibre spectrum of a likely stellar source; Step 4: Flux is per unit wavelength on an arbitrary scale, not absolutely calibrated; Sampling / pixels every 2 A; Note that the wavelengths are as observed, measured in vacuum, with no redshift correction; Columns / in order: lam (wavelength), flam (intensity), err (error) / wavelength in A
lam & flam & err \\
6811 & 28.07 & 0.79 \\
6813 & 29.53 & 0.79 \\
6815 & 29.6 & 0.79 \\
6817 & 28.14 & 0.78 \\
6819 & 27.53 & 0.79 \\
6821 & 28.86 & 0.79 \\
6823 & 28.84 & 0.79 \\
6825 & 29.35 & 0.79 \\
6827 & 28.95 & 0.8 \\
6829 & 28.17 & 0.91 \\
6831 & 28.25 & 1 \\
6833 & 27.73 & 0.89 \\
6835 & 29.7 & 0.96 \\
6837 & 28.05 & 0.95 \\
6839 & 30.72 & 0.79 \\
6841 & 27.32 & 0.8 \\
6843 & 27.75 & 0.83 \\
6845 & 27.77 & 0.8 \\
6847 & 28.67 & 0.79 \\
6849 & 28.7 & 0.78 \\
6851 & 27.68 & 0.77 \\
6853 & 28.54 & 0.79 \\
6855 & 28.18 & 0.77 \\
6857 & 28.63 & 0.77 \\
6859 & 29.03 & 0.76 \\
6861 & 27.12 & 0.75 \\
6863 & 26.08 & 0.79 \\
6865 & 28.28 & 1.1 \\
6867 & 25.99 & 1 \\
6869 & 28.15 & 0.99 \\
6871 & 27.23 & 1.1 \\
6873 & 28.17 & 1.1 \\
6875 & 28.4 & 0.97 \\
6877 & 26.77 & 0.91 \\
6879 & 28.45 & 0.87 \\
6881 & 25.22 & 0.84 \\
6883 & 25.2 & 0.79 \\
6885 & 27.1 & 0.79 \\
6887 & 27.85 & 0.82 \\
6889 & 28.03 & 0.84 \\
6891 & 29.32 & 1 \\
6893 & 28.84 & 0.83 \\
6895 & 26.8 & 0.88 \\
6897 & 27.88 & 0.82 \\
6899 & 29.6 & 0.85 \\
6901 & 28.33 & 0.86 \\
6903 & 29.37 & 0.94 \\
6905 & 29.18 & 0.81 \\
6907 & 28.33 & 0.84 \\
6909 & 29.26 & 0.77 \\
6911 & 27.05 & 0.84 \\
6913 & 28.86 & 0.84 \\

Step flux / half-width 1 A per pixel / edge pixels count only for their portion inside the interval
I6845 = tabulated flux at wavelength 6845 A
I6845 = 27.77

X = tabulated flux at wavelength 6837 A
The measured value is 28.05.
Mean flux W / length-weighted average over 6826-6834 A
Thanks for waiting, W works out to 28.3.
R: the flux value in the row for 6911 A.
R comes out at 27.05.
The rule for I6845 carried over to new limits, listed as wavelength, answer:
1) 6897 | 27.88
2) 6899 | 29.6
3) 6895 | 26.8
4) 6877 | 26.77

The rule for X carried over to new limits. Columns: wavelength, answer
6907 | 28.33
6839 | 30.72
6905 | 29.18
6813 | 29.53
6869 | 28.15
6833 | 27.73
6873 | 28.17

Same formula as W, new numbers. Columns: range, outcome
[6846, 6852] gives 28.4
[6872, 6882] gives 27.4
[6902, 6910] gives 29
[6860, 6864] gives 26.6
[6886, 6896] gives 28.2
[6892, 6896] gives 27.8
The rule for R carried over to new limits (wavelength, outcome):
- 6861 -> 27.12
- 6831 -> 28.25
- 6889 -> 28.03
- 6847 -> 28.67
